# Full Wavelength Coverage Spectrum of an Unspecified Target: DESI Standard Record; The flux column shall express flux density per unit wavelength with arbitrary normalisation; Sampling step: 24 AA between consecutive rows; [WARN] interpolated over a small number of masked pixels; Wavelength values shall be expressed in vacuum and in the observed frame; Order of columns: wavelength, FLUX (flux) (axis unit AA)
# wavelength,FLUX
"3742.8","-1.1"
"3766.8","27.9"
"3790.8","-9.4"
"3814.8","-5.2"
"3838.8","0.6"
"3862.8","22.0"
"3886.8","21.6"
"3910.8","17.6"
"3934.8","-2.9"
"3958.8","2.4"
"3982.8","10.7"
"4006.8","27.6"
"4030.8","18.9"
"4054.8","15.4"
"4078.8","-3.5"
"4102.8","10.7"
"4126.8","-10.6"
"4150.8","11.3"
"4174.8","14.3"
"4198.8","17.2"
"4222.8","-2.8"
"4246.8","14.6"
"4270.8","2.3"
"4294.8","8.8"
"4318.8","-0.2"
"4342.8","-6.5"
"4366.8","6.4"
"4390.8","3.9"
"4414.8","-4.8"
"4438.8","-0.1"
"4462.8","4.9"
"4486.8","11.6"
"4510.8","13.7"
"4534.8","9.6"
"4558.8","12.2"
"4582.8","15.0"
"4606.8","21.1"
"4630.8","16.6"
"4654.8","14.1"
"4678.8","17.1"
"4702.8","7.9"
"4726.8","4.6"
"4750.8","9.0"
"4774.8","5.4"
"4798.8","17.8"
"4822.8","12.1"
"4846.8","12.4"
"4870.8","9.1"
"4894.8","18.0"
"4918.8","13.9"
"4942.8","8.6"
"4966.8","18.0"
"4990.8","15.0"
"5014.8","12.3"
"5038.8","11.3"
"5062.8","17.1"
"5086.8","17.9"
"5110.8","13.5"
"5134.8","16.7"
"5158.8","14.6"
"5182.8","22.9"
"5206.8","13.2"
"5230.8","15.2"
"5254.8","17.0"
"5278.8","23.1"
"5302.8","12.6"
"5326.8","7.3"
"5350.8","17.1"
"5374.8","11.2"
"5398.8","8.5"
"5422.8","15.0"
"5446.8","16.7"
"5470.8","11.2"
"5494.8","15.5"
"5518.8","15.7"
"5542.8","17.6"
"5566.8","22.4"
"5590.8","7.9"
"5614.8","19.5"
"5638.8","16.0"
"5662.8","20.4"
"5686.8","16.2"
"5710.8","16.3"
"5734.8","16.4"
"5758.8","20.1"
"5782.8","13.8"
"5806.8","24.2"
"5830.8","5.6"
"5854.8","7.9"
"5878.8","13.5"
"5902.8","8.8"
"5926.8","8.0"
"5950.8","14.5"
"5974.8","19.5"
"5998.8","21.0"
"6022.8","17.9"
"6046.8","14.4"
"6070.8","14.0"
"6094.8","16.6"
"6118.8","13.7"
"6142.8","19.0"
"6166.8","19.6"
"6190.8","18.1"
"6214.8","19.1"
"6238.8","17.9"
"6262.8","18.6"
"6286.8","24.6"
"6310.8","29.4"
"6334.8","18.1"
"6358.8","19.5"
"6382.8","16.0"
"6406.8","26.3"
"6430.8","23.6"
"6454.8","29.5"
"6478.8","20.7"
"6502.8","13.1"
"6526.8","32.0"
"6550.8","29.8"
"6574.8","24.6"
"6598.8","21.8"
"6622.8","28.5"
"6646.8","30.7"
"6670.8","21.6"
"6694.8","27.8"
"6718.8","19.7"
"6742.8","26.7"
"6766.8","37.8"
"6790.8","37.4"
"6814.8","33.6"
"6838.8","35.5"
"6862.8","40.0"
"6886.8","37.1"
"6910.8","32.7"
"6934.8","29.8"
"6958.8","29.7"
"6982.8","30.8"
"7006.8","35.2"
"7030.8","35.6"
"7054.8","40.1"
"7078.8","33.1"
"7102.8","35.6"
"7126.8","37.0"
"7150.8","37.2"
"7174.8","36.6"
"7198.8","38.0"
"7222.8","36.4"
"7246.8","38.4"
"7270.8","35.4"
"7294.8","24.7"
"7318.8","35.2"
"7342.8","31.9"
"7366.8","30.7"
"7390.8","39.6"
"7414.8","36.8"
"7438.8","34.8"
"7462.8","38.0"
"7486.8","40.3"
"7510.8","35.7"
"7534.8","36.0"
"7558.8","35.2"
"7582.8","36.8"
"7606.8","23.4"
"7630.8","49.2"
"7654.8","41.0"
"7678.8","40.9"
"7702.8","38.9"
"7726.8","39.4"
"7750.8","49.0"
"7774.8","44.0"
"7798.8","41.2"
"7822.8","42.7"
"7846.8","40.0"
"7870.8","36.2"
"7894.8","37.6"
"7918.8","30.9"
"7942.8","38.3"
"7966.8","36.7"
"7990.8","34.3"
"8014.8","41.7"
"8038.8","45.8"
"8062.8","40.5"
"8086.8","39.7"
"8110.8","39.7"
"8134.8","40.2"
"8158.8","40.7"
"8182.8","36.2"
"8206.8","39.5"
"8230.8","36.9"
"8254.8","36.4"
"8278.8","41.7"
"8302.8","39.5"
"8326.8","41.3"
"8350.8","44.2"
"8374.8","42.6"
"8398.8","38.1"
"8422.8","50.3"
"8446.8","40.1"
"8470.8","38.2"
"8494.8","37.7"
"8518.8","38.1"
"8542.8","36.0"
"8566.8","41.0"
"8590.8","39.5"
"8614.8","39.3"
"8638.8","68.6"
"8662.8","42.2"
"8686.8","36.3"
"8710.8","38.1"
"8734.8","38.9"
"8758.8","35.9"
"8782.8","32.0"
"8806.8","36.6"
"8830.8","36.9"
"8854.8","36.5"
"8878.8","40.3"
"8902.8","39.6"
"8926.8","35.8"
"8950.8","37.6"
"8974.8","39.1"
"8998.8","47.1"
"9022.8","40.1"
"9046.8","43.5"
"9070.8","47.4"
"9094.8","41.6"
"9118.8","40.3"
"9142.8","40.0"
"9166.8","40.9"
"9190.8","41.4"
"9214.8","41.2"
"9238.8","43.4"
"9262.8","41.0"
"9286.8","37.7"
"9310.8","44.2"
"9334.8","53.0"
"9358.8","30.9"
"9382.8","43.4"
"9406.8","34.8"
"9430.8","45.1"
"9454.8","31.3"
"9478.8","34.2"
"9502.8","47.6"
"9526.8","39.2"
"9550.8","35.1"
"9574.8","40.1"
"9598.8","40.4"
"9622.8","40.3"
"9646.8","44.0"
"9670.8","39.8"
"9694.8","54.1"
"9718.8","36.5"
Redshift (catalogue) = 0.694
